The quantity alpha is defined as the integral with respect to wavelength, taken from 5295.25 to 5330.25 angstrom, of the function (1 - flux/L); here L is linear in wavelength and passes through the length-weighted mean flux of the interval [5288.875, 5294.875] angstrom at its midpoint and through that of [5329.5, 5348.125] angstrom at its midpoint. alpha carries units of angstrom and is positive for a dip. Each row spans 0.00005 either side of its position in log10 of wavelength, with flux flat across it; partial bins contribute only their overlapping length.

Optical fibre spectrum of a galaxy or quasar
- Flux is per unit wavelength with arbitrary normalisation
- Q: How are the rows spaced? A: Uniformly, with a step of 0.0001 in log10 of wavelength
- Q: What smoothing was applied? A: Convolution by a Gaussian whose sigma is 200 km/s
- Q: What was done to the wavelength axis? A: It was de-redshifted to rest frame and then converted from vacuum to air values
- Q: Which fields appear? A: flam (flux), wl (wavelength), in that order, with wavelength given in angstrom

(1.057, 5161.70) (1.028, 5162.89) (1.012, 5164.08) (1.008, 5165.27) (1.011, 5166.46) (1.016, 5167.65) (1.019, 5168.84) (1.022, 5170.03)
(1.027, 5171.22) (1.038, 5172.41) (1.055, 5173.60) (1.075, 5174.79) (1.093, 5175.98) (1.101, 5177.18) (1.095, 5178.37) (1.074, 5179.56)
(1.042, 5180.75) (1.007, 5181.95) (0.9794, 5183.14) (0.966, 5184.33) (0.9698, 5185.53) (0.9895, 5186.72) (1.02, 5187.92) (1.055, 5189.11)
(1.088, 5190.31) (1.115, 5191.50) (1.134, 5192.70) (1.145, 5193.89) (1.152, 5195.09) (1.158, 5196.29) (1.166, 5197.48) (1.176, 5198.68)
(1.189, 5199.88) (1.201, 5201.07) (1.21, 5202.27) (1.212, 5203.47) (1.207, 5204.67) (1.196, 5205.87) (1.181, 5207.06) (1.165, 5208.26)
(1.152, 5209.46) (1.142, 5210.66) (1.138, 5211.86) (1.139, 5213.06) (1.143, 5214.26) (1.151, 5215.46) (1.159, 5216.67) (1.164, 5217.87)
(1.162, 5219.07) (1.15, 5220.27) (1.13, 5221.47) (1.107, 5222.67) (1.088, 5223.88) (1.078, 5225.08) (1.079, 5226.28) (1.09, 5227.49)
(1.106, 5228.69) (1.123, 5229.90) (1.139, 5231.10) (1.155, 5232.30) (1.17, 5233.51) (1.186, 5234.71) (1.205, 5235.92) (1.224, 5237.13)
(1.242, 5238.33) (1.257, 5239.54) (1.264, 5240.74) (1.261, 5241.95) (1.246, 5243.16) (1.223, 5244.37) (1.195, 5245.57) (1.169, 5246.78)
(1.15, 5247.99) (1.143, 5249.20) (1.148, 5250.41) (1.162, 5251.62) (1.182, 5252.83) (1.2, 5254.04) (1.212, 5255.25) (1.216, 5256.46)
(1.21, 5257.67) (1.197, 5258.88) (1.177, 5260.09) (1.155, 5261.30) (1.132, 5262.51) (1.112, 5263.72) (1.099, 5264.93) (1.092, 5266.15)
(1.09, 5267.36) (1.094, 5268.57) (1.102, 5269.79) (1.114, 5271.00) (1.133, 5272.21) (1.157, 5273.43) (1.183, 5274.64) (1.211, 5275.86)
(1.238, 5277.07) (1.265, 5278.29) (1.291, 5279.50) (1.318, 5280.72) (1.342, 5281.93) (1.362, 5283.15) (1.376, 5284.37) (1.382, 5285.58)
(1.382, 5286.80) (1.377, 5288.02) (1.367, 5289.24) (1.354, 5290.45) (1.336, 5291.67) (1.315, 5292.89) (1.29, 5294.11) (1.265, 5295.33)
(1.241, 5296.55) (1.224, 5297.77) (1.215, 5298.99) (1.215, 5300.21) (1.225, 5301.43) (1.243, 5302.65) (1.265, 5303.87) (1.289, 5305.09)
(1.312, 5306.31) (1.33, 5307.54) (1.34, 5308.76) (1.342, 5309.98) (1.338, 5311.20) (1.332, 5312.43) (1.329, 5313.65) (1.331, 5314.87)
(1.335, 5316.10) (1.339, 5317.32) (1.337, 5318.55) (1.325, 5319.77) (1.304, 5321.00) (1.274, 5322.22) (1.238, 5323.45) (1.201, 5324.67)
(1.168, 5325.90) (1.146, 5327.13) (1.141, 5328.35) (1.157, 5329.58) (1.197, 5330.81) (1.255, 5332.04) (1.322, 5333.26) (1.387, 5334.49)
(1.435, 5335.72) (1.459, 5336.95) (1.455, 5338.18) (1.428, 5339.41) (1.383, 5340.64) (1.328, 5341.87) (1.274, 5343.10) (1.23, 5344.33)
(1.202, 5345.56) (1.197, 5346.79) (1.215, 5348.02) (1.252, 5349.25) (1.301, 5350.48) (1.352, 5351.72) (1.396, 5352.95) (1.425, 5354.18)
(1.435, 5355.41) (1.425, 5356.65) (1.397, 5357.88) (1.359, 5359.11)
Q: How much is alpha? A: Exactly 1.4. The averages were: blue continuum 1.33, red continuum 1.31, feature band 1.27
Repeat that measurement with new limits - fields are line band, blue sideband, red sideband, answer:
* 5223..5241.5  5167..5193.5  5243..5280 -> -0.6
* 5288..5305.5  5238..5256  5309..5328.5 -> -0.3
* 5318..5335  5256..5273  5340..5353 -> 0.0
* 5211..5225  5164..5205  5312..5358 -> -0.1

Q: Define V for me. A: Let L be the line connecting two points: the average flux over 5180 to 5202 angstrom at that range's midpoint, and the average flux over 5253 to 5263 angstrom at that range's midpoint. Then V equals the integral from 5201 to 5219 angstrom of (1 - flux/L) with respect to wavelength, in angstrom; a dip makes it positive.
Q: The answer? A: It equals -0.9 angstrom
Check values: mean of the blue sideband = 1.09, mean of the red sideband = 1.19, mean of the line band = 1.17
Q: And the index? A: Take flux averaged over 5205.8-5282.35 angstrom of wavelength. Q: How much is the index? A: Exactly 1.17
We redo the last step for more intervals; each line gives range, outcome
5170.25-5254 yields 1.13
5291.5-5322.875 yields 1.29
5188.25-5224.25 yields 1.15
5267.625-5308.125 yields 1.27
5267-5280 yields 1.17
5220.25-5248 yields 1.17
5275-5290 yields 1.32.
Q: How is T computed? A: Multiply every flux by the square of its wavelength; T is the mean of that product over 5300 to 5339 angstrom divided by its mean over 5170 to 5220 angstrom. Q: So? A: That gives 1.22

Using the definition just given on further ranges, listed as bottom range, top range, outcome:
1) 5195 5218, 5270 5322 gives 1.14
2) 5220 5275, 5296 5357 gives 1.15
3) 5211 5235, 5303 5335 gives 1.17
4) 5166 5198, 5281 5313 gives 1.29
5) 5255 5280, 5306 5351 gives 1.14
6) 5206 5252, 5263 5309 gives 1.10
